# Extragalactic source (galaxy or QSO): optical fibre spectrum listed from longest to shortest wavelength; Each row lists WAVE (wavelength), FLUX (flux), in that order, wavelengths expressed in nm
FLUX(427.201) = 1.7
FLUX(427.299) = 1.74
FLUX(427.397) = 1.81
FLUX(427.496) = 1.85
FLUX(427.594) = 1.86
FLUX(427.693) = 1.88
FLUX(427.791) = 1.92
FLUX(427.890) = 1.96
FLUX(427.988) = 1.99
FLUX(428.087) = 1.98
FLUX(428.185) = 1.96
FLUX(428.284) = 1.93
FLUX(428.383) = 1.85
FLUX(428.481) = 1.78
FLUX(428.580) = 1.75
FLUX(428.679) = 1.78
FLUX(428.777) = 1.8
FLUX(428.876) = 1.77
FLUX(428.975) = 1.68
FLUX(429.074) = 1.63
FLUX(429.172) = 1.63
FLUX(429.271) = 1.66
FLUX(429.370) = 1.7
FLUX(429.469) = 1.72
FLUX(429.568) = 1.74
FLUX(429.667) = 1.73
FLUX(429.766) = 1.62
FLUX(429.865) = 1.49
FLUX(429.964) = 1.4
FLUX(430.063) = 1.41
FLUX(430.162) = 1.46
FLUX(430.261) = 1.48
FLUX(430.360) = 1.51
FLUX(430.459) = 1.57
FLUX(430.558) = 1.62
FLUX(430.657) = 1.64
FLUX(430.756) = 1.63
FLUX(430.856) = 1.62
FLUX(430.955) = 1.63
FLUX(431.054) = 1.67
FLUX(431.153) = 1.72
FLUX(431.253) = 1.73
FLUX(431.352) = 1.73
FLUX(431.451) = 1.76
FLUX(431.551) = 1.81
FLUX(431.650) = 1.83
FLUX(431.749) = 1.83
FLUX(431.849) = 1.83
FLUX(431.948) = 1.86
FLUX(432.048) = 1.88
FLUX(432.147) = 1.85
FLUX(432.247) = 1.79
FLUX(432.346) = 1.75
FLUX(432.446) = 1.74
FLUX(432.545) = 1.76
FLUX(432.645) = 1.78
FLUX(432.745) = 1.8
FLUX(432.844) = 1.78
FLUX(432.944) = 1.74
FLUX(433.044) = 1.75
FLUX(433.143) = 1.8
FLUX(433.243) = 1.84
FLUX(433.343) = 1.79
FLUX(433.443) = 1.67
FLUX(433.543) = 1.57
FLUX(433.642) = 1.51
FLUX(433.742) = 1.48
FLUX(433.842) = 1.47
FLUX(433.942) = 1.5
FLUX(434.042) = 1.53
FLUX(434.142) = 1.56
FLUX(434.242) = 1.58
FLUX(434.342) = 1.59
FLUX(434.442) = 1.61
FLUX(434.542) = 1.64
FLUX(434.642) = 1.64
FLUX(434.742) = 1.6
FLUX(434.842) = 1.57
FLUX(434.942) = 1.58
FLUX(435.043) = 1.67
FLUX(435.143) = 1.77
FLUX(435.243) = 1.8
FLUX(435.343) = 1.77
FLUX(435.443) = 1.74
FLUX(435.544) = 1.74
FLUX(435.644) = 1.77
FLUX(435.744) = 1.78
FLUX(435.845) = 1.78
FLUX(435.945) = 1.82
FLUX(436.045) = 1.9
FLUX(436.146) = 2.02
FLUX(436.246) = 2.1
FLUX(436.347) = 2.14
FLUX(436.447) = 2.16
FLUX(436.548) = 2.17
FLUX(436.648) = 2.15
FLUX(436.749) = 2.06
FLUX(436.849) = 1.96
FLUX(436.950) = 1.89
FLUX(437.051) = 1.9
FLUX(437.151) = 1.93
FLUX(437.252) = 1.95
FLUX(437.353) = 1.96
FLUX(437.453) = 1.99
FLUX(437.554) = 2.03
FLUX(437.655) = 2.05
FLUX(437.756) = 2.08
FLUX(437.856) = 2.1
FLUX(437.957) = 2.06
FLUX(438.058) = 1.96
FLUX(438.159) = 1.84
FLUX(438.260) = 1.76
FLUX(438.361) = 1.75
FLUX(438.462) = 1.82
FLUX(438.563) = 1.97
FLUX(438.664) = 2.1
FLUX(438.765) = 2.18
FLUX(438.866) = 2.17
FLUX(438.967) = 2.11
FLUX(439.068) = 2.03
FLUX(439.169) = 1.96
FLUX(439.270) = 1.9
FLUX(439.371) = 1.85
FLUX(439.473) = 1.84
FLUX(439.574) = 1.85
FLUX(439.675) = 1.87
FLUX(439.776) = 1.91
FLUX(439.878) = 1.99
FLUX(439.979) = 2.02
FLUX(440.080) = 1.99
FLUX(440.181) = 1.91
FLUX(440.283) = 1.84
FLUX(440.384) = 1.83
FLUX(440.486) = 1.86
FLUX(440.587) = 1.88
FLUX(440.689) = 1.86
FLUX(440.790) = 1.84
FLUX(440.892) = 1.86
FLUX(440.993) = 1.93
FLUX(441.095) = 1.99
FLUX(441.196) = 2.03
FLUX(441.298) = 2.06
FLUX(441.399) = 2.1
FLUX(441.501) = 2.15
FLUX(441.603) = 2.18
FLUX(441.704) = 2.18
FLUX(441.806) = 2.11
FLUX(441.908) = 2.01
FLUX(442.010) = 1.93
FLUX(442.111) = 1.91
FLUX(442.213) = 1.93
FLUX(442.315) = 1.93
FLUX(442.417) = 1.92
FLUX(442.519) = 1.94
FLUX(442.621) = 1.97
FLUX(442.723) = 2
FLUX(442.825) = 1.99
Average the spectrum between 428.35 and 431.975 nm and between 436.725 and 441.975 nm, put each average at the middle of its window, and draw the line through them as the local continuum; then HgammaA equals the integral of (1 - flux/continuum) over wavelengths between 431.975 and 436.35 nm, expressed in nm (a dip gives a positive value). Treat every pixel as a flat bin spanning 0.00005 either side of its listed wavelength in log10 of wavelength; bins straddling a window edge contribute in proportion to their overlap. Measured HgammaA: 0.197 nm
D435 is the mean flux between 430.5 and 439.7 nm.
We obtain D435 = 1.82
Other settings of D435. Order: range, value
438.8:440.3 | 1.95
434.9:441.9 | 1.95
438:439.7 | 1.94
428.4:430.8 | 1.64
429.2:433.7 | 1.69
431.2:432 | 1.8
